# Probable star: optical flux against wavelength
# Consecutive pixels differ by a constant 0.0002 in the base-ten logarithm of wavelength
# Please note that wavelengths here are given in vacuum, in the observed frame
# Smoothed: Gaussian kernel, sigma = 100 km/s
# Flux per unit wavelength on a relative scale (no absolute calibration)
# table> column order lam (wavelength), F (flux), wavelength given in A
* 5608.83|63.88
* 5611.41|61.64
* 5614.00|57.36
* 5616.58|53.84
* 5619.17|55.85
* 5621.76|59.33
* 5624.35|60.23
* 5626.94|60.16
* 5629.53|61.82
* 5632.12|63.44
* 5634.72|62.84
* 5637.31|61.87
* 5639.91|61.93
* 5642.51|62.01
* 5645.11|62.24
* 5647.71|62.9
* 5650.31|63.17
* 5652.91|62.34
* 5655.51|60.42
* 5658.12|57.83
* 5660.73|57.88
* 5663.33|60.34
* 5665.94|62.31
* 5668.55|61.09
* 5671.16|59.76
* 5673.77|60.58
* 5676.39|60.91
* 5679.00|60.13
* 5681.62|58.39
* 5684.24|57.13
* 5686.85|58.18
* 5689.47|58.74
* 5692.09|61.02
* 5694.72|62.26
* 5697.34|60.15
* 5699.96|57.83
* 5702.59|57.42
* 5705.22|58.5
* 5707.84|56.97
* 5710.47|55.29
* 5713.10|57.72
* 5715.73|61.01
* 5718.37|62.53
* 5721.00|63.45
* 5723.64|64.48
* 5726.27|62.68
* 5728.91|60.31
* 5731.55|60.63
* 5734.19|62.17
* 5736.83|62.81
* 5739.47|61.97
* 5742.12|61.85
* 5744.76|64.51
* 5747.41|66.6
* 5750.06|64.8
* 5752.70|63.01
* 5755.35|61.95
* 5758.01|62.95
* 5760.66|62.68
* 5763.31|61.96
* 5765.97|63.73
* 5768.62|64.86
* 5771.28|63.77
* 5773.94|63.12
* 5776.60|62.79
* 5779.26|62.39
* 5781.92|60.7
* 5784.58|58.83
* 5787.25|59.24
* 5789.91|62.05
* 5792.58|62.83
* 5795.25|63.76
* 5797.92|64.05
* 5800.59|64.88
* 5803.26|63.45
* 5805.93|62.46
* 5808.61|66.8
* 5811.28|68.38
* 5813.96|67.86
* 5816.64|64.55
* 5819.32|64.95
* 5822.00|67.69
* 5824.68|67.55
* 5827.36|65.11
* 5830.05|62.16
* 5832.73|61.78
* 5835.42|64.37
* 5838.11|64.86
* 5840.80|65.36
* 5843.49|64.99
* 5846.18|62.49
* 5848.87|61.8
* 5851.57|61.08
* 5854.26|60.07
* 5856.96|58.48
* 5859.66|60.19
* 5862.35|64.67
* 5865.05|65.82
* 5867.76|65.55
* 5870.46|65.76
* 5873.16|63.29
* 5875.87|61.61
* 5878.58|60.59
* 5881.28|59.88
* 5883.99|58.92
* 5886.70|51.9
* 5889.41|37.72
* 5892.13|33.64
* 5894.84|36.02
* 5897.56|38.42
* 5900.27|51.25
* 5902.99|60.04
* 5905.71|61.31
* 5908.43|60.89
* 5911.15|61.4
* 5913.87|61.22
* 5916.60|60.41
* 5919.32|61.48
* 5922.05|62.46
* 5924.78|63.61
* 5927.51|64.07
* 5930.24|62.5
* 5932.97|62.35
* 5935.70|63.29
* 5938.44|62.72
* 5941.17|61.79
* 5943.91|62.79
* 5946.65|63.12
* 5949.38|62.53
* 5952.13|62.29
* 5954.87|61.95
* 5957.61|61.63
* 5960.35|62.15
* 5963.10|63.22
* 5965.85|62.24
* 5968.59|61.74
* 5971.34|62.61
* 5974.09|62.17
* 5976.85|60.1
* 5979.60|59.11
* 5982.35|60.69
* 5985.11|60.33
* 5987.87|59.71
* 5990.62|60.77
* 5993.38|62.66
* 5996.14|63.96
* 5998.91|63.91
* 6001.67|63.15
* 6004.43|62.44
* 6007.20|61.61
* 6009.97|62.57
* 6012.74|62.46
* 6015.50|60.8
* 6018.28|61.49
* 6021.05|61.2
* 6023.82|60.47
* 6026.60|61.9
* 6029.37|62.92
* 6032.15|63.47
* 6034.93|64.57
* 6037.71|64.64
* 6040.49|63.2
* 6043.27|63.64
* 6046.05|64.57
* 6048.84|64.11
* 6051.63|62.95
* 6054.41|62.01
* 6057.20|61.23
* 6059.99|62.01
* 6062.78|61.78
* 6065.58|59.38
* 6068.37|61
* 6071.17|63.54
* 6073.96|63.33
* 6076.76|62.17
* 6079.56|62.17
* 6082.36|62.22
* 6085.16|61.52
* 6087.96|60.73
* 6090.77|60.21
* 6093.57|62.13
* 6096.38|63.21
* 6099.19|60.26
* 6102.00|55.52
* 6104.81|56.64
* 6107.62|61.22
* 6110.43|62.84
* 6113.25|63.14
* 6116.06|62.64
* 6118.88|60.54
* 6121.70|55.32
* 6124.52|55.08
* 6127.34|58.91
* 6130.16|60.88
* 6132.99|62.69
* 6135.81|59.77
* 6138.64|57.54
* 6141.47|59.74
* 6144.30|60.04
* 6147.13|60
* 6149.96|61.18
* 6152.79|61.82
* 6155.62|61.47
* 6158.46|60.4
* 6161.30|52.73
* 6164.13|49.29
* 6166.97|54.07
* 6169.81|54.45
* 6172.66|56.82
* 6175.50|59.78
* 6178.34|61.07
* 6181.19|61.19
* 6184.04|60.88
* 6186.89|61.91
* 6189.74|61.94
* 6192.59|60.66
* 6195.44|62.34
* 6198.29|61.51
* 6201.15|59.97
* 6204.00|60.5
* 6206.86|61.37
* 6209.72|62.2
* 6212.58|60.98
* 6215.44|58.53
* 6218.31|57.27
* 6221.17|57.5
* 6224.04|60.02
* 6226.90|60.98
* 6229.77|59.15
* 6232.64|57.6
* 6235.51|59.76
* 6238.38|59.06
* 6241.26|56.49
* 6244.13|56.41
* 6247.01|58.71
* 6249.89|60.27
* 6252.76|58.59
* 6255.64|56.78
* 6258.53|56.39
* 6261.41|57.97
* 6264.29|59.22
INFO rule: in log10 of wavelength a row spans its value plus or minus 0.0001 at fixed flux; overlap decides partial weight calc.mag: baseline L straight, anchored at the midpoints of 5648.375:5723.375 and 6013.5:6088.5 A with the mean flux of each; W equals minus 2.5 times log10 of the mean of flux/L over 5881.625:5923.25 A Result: 0.15 mag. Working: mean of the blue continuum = 59.9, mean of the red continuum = 62.4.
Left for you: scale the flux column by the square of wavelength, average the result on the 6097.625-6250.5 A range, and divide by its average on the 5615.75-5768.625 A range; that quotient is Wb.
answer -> 1.14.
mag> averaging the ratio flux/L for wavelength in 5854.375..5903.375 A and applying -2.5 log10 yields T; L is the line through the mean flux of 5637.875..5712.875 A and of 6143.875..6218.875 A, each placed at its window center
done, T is 0.09 mag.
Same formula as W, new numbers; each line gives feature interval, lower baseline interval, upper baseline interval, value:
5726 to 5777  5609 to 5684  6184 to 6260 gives -0.05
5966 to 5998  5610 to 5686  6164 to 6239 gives -0.03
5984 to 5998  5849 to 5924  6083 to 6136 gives -0.05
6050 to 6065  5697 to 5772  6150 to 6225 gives -0.03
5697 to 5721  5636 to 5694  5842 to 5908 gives 0.02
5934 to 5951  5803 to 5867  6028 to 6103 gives 0.01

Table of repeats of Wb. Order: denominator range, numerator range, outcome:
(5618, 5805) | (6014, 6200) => 1.13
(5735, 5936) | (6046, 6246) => 1.09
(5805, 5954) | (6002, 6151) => 1.08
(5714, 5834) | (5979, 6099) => 1.07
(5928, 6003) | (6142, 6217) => 1.03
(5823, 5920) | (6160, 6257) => 1.12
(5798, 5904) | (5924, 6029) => 1.08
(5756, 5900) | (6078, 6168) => 1.08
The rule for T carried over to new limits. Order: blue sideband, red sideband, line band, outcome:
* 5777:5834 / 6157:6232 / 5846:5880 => 0.013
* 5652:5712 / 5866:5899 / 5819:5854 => -0.177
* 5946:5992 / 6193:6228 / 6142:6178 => 0.050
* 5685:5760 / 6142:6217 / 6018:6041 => -0.047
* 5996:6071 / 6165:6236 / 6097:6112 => 0.031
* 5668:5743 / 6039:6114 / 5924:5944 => -0.031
